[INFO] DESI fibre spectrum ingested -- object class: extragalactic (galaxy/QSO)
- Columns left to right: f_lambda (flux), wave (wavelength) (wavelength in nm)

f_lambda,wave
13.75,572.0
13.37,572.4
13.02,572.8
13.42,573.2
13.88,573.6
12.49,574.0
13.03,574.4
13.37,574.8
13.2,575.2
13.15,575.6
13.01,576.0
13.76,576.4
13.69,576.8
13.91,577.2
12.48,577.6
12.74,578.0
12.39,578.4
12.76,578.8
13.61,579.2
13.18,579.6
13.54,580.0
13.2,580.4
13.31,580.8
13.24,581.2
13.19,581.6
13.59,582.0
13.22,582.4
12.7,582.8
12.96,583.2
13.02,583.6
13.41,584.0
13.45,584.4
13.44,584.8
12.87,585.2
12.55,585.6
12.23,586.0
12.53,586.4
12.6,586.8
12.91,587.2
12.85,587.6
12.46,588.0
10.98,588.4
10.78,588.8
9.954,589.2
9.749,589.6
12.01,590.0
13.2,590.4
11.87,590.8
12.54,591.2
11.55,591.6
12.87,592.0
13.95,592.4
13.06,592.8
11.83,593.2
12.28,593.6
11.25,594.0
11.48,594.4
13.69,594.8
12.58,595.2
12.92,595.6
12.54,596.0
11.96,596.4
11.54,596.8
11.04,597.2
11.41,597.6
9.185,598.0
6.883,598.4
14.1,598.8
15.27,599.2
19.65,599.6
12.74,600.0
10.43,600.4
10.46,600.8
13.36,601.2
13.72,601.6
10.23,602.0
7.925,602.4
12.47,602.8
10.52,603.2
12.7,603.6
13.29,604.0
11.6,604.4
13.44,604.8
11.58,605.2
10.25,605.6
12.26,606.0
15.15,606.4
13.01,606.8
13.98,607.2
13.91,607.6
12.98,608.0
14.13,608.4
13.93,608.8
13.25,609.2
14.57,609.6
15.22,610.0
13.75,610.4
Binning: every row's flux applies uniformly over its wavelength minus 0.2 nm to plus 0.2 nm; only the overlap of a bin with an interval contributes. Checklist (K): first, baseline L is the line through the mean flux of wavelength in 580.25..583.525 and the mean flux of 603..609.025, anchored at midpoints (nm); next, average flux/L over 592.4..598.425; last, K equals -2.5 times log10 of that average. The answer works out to 0.11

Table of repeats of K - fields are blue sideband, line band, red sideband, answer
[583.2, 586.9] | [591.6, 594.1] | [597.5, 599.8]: 0.029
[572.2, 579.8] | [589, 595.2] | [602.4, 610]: 0.079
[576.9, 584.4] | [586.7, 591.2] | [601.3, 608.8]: 0.100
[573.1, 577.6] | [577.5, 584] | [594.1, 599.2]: -0.015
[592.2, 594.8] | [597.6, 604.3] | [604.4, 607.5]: 0.052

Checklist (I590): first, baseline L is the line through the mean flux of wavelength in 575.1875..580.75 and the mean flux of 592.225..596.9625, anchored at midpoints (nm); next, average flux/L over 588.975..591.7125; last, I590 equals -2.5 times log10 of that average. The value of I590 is 0.10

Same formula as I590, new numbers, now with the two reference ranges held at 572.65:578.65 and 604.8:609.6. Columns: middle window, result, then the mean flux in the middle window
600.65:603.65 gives 0.16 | 11.4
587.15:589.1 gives 0.12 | 11.8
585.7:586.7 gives 0.06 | 12.4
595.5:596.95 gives 0.08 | 12.2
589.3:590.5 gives 0.16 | 11.4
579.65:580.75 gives -0.01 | 13.3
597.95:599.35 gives 0.15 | 11.5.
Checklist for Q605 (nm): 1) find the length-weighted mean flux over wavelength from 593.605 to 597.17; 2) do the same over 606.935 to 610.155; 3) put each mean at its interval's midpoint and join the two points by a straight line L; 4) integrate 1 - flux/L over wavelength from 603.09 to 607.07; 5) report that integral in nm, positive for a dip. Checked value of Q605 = 0.31 nm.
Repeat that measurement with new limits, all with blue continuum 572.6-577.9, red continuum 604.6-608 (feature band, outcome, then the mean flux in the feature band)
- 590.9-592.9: 0.054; 12.7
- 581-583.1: 0.001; 13.2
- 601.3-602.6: 0.216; 10.8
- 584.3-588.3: 0.127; 12.7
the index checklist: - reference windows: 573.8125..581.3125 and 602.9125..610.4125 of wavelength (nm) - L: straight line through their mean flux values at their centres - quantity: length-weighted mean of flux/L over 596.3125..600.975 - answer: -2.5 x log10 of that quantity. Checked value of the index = 0.091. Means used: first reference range 13.2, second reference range 13.1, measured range 12.1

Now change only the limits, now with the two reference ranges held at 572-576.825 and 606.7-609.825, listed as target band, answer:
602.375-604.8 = 0.16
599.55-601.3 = 0.07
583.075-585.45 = 0.02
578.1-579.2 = 0.05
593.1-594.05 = 0.14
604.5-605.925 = 0.16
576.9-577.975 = 0.01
